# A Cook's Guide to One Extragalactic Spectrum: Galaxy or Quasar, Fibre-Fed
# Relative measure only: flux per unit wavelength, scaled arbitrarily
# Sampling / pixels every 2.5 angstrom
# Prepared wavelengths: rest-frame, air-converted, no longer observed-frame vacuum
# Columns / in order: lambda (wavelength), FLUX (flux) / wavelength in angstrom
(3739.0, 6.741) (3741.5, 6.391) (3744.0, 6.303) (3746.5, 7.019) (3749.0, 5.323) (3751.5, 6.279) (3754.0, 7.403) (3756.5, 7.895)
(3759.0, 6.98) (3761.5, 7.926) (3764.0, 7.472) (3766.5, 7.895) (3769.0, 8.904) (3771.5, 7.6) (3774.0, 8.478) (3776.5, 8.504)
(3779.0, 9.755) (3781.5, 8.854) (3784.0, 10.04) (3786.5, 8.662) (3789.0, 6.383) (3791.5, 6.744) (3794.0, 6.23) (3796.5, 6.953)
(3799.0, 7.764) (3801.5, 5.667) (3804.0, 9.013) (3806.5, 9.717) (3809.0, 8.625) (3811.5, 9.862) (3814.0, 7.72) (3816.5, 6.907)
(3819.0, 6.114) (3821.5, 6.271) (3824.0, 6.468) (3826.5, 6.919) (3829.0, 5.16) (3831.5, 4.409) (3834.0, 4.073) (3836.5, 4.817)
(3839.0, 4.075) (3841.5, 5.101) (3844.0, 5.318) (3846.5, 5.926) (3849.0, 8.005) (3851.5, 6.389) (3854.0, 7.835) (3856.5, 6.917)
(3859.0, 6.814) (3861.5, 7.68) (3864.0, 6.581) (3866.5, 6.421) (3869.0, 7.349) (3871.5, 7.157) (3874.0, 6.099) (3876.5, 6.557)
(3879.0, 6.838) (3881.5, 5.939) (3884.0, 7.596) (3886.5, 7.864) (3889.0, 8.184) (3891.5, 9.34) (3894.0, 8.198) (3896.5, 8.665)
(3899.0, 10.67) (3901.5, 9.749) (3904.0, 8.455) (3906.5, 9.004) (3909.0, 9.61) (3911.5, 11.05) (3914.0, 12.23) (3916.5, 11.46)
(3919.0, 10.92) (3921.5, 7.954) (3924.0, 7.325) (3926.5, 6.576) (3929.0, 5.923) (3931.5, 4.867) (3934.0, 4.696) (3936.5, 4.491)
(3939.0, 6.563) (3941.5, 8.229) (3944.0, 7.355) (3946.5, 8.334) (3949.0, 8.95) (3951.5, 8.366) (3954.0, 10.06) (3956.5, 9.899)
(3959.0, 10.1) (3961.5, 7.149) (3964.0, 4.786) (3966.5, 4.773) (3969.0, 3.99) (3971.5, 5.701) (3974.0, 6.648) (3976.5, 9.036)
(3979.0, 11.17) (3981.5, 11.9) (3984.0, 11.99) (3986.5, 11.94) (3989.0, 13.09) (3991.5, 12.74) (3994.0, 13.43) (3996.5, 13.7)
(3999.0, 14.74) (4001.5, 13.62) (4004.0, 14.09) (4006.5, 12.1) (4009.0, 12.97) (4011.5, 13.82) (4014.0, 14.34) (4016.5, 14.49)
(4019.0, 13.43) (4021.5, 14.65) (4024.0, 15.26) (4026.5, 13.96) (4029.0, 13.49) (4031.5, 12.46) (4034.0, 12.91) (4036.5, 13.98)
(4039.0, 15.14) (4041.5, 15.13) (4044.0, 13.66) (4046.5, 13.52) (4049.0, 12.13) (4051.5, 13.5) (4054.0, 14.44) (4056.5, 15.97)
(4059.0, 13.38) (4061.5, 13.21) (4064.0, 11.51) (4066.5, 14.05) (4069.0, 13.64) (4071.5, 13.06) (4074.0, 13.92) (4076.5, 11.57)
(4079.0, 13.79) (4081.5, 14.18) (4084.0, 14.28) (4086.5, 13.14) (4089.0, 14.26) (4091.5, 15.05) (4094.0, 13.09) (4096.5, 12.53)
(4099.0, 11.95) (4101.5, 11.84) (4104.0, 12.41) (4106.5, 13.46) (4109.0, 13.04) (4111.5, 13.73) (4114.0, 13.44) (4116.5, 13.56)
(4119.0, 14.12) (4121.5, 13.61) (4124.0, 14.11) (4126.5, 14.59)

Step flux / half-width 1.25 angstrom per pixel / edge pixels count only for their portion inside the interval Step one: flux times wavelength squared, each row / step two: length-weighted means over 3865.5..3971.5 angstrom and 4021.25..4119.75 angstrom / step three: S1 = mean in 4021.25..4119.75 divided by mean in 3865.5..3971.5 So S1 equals 1.87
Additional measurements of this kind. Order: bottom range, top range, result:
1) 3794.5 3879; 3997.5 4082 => 2.27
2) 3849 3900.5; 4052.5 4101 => 2.00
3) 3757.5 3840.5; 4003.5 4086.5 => 2.13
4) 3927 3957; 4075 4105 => 1.96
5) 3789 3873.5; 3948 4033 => 1.83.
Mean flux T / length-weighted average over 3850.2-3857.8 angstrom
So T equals 7.05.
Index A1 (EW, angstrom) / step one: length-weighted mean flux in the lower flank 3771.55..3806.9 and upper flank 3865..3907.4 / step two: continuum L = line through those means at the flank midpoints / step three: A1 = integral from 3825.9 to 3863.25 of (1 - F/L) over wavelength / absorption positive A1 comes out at 9.3 angstrom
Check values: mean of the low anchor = 8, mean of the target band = 5.95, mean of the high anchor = 7.87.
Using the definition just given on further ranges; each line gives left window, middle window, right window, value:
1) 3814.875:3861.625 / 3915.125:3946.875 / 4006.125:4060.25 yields 7.94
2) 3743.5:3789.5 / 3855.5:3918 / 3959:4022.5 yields 8.97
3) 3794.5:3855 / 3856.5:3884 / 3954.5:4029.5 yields 3.89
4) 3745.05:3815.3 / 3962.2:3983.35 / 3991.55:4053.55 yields 8.75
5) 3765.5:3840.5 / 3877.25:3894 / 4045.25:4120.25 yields 2.68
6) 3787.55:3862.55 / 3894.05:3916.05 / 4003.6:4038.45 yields -0.75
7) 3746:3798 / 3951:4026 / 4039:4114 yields 4.33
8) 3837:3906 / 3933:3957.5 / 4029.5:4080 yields 5.30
